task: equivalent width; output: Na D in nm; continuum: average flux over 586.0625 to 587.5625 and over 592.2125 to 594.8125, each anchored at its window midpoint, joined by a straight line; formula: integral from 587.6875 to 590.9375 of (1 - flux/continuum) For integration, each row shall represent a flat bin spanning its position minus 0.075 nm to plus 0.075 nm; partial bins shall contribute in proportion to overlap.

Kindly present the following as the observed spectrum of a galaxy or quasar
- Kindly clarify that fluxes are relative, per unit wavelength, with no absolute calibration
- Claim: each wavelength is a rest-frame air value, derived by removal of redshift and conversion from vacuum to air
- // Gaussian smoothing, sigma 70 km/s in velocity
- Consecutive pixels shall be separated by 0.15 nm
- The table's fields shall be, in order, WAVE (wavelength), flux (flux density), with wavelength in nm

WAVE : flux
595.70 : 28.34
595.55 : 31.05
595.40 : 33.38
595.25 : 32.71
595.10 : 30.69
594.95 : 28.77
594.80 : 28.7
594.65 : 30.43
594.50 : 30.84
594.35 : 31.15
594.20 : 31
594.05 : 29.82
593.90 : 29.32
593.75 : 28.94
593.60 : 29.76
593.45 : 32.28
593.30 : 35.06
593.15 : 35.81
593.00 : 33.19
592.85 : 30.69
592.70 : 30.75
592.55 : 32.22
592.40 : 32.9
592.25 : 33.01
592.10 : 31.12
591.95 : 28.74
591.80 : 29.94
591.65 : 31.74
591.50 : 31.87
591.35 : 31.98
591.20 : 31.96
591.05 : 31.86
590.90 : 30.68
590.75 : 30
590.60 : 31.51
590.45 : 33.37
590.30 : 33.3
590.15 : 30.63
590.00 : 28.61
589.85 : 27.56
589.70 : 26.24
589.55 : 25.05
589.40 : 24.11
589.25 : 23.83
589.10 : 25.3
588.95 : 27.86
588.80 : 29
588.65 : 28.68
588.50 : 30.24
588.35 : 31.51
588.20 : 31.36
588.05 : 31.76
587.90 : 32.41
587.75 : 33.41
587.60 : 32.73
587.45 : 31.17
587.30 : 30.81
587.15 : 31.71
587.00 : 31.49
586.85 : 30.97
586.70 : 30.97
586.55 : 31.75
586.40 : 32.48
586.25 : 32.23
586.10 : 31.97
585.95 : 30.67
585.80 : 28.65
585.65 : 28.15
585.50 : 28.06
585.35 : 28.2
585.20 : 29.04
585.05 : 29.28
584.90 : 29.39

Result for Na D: 0.23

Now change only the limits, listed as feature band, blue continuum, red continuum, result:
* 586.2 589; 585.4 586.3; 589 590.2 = -0.30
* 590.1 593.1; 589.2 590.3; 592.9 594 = -0.22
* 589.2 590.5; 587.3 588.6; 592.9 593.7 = 0.17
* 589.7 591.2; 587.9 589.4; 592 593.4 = -0.01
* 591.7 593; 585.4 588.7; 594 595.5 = -0.02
